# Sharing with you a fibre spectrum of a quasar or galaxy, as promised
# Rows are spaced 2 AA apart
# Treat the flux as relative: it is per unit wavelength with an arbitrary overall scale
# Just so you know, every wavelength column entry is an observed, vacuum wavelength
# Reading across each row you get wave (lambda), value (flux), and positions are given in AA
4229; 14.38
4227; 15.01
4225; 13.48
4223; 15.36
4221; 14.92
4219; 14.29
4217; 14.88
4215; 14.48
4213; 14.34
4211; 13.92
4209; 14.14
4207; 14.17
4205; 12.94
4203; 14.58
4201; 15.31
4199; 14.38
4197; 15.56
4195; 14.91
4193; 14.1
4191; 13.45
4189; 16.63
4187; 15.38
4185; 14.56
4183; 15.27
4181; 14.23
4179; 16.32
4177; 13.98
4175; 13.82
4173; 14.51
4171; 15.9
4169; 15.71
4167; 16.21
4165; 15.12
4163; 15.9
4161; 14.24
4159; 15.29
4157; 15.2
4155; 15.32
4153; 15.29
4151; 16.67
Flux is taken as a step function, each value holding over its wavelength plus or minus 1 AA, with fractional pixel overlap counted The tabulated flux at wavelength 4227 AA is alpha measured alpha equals 15.01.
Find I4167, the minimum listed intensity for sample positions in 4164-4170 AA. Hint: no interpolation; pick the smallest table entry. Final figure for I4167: 15.12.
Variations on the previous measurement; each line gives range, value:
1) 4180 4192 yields 13.45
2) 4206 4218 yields 13.92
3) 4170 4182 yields 13.82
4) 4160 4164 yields 14.24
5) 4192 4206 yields 12.94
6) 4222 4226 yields 13.48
